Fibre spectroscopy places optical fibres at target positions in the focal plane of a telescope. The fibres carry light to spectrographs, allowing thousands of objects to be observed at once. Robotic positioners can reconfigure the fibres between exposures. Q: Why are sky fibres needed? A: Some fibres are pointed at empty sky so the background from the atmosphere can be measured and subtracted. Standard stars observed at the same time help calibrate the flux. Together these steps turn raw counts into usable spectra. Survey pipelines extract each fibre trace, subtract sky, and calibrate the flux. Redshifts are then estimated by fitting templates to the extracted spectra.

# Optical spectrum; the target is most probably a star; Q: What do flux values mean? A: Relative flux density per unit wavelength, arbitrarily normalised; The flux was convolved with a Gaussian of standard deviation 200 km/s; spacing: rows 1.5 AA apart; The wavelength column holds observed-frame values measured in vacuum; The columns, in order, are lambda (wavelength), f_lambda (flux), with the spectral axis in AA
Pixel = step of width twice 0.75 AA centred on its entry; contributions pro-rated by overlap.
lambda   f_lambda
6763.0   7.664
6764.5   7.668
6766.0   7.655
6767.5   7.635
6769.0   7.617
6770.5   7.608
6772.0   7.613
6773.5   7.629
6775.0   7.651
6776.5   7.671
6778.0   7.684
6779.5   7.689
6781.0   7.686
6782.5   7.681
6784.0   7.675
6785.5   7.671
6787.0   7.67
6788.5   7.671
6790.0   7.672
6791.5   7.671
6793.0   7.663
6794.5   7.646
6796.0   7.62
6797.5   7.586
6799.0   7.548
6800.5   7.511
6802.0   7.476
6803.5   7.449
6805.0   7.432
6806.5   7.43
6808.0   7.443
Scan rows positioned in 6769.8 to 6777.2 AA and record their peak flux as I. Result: 7.671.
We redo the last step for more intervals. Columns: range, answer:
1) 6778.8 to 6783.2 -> 7.689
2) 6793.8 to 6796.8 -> 7.646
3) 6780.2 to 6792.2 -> 7.686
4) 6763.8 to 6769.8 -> 7.668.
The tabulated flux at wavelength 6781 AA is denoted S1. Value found 7.686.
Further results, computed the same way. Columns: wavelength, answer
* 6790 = 7.672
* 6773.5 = 7.629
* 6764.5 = 7.668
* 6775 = 7.651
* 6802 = 7.476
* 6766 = 7.655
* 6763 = 7.664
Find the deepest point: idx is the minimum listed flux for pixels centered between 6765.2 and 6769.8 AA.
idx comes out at 7.617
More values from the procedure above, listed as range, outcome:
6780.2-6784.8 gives 7.675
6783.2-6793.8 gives 7.663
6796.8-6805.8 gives 7.432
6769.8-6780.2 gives 7.608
